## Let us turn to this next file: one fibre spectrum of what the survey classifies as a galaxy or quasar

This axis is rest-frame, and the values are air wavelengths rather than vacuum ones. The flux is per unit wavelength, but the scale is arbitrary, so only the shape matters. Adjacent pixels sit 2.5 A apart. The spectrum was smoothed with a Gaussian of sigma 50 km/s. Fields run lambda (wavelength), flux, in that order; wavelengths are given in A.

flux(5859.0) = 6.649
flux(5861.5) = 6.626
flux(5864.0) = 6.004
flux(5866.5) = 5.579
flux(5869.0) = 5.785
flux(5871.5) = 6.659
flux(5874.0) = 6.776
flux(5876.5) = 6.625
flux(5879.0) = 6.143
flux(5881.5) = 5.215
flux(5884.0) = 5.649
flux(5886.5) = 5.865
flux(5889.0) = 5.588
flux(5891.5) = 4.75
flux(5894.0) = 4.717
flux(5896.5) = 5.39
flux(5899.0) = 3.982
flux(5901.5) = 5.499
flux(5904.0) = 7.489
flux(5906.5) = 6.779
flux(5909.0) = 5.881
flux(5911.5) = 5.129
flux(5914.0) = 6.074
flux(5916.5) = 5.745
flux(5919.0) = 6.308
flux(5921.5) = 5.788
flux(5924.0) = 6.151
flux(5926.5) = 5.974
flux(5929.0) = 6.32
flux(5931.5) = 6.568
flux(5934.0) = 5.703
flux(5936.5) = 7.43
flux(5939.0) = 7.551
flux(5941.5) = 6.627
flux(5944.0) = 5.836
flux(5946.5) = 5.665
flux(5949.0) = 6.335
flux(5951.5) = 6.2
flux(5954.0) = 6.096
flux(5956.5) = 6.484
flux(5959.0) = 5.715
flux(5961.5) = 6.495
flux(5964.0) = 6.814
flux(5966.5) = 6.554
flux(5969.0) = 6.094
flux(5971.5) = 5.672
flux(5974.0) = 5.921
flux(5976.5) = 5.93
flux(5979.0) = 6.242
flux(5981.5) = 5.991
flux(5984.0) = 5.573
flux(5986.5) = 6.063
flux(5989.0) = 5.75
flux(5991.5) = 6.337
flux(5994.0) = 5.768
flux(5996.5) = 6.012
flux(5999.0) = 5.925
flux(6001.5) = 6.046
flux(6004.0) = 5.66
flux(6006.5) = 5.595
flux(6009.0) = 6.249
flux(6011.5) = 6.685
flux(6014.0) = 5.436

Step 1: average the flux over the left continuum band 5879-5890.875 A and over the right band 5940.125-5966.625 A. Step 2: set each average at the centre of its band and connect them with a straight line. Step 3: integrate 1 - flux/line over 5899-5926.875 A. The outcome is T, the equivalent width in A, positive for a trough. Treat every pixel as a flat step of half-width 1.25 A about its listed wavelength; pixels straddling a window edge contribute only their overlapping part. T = -0.6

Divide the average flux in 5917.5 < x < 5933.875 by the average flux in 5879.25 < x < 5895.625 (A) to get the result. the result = 1.1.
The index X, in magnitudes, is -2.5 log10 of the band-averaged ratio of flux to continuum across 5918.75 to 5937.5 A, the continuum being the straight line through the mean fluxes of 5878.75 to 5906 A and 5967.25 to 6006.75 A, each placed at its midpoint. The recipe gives -0.11 mag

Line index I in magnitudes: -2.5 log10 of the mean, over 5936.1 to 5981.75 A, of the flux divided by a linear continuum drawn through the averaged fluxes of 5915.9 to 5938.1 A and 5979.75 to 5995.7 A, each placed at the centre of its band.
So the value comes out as -0.03 mag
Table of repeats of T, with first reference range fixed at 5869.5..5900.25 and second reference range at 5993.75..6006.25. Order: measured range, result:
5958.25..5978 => -1.24 A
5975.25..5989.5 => -0.25 A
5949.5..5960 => -0.69 A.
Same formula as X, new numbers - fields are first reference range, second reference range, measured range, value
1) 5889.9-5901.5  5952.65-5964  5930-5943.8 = -0.16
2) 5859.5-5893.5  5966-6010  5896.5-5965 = -0.04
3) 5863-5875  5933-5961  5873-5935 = 0.07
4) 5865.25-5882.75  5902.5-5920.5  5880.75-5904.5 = 0.15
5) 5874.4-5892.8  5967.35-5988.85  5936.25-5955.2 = -0.10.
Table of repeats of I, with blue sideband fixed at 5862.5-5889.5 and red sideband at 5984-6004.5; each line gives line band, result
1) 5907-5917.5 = 0.04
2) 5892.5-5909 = 0.06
